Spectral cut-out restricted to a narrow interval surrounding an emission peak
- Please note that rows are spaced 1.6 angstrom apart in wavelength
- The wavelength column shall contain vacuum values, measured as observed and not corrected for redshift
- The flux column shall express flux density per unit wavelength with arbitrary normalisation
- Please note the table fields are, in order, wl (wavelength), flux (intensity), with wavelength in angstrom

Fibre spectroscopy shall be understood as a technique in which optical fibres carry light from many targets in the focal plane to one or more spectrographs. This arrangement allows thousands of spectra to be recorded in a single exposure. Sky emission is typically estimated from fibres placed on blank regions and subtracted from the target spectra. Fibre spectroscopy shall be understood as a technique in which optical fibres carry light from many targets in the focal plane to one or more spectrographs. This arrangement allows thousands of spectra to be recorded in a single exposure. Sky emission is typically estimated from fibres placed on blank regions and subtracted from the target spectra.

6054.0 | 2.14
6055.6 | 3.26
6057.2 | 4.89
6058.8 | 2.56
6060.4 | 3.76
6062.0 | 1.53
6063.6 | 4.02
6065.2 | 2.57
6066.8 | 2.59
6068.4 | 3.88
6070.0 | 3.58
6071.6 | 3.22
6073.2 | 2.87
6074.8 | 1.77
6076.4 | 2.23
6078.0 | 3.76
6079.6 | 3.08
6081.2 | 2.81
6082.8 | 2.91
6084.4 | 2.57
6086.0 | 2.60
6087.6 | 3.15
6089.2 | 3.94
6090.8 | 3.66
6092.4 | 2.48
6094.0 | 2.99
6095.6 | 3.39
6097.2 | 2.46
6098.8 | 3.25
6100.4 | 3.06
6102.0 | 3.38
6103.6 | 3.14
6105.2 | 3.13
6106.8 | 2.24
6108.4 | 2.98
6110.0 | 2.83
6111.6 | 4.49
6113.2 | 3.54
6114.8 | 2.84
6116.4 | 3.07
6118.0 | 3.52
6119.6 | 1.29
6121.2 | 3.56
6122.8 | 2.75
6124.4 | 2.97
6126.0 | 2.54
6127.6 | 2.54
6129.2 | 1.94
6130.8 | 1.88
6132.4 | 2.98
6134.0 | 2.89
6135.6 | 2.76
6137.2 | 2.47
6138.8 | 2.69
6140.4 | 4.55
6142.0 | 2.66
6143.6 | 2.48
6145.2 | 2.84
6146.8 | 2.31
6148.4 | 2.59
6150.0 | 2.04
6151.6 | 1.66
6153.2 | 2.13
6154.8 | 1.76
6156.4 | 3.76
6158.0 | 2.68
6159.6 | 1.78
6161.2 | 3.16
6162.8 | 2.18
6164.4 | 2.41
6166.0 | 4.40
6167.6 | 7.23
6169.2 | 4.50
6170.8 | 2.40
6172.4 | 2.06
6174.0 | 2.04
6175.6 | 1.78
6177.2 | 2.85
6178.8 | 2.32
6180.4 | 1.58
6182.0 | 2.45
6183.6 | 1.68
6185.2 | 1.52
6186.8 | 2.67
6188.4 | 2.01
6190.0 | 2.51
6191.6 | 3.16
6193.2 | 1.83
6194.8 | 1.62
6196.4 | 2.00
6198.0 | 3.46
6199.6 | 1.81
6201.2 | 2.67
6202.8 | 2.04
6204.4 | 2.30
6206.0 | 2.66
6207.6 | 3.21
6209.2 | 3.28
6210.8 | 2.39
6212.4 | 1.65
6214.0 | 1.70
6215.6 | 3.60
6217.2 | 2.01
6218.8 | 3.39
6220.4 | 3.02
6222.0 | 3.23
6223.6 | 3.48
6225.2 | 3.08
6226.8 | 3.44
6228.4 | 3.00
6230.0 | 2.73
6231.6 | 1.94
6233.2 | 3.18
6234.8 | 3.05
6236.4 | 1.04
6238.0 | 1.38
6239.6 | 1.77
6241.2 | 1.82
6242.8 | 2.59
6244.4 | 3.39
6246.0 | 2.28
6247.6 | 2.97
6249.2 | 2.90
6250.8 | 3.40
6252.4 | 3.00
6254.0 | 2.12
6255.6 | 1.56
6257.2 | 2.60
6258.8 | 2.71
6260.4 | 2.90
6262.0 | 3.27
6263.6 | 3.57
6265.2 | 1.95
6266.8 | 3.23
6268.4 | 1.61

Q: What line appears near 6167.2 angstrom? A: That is H-beta 4861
